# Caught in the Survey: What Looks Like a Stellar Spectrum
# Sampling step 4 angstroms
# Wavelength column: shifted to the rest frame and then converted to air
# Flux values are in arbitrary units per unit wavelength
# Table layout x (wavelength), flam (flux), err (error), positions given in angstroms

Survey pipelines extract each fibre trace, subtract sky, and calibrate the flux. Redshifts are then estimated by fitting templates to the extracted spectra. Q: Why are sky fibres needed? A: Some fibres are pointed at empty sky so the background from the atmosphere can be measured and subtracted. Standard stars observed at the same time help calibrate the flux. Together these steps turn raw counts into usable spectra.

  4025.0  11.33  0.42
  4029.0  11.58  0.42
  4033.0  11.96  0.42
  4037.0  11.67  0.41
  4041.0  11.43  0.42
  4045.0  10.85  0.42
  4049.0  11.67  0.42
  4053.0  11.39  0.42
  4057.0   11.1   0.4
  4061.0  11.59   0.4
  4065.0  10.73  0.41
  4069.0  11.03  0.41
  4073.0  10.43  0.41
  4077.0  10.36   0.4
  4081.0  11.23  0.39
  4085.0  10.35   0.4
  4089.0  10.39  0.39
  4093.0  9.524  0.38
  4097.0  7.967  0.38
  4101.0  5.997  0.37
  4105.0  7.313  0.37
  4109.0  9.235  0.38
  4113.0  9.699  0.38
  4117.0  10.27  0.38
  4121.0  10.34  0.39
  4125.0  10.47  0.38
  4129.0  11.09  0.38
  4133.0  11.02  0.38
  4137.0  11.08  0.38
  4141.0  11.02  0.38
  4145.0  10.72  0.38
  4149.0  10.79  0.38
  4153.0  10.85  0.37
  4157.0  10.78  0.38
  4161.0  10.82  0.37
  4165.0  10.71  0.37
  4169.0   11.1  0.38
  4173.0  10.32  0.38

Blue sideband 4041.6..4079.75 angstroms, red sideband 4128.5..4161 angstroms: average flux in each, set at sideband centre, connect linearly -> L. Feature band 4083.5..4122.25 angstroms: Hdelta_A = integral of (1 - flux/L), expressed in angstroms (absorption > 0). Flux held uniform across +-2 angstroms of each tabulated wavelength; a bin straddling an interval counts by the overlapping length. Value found 6.7 angstroms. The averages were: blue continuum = 11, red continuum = 10.9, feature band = 9.07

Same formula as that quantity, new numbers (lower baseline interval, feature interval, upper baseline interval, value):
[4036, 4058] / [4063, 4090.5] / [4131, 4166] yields 1.4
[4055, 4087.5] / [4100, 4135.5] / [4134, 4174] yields 4.0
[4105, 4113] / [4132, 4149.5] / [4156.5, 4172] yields -1.7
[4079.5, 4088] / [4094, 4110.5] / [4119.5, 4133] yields 4.6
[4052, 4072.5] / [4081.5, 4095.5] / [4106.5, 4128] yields 0.6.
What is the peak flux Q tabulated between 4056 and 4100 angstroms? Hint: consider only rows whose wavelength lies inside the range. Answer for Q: 11.59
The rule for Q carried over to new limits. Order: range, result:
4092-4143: 11.09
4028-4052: 11.96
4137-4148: 11.08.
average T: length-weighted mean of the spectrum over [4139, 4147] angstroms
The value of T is 10.9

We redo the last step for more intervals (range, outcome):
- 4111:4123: 10.1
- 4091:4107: 7.7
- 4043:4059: 11.3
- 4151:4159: 10.8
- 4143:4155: 10.8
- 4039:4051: 11.3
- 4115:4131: 10.5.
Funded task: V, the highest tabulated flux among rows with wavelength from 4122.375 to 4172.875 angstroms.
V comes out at 11.1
